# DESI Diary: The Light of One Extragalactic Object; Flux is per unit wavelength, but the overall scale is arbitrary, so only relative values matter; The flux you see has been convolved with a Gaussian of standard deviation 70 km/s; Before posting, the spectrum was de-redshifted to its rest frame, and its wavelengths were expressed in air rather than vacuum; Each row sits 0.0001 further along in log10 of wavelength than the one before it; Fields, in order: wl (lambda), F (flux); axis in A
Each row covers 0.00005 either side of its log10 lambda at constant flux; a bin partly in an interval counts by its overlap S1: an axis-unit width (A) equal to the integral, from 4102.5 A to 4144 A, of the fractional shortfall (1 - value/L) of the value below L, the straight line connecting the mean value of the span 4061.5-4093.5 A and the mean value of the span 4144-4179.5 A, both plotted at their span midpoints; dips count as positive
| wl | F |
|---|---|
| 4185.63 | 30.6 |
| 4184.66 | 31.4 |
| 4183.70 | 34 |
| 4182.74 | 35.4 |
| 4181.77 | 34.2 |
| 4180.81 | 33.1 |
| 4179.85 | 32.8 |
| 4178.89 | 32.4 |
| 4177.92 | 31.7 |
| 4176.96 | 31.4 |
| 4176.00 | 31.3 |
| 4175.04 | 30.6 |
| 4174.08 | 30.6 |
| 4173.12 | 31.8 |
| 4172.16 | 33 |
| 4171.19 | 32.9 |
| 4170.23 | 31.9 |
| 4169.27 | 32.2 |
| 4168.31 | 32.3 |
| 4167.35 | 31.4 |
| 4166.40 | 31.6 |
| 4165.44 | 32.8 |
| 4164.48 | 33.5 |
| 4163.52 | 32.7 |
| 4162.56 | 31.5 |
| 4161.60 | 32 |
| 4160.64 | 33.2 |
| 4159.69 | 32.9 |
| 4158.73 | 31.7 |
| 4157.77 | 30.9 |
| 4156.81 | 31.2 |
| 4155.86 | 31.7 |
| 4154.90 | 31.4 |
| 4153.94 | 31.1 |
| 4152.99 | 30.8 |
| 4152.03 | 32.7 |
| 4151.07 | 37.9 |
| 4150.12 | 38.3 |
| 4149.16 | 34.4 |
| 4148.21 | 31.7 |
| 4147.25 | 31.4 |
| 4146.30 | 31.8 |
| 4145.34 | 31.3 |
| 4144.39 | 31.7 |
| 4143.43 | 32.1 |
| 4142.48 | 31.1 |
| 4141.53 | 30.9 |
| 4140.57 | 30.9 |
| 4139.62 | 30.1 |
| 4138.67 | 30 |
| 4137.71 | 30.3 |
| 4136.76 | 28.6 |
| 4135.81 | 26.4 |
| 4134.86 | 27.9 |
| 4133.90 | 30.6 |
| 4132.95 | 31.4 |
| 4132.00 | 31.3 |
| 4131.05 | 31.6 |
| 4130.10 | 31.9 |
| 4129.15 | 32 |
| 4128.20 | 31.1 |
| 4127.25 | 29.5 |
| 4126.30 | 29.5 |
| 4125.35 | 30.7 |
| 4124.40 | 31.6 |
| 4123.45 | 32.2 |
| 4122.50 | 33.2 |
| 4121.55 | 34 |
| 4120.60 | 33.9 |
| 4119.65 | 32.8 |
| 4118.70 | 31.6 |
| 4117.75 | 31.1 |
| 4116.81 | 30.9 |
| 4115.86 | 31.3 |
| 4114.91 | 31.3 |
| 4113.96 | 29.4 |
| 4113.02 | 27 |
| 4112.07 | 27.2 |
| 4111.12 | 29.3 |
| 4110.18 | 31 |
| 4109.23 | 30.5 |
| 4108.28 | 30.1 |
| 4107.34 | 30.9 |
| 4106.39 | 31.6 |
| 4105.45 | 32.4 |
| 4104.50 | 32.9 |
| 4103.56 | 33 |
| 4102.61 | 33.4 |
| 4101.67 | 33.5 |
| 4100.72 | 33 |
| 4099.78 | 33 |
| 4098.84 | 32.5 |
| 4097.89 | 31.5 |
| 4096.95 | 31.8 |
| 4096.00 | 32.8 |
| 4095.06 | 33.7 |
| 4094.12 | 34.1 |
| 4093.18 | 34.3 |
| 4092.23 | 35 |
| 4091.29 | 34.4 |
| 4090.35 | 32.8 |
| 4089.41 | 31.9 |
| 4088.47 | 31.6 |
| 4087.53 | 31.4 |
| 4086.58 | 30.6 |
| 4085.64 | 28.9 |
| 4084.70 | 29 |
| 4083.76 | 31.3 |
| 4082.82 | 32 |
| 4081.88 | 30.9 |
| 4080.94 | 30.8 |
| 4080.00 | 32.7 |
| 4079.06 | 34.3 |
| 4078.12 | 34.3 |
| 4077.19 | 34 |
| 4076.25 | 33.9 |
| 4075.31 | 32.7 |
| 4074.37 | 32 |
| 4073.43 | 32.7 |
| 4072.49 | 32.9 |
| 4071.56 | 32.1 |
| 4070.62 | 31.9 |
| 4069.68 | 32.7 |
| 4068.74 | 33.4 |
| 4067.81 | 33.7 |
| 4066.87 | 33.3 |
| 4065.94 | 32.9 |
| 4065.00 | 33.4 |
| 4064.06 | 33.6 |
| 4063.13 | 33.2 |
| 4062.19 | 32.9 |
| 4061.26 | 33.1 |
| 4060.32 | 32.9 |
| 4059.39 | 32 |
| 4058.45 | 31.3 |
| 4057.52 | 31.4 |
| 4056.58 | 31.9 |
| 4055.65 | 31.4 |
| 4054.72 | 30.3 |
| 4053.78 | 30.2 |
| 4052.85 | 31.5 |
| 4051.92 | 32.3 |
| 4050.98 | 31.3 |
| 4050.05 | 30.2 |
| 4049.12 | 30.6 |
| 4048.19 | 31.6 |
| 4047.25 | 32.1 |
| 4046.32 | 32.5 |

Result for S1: 1.9 A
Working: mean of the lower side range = 32.6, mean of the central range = 30.9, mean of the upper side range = 32.3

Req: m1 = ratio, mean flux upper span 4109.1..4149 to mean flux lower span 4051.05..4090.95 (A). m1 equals 1.0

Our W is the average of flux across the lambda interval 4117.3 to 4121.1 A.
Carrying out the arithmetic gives 32.3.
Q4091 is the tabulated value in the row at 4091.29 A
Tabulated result 34.4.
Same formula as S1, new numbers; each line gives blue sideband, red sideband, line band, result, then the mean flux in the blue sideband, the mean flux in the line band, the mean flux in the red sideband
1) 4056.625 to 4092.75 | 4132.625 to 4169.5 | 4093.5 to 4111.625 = 0.01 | 32.5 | 32.2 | 31.7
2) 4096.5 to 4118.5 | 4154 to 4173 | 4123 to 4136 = 0.39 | 31.3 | 30.6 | 32.1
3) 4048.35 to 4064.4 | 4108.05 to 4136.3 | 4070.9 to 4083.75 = -0.49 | 31.8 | 32.7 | 30.7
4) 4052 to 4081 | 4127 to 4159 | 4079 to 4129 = 0.49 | 32.6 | 31.7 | 31.4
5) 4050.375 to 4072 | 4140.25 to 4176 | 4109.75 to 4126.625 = 0.64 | 32.3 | 31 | 32.2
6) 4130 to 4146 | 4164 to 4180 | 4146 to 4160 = -0.69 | 30.5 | 32.7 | 32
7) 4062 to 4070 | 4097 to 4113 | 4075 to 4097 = -0.09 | 33.3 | 32.5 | 31.5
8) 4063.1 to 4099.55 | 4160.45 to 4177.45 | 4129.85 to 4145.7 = 0.87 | 32.6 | 30.5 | 32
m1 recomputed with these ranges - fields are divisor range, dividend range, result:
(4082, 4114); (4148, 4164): 1.03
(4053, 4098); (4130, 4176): 0.98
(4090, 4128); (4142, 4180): 1.01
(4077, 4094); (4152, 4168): 0.99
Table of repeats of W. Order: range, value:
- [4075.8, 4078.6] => 34.2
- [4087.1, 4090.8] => 32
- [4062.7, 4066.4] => 33.3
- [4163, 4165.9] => 32.9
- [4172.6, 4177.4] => 31.2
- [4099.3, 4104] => 33.2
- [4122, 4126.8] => 31.4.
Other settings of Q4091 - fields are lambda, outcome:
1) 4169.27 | 32.2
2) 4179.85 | 32.8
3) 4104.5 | 32.9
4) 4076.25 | 33.9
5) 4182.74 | 35.4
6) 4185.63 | 30.6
